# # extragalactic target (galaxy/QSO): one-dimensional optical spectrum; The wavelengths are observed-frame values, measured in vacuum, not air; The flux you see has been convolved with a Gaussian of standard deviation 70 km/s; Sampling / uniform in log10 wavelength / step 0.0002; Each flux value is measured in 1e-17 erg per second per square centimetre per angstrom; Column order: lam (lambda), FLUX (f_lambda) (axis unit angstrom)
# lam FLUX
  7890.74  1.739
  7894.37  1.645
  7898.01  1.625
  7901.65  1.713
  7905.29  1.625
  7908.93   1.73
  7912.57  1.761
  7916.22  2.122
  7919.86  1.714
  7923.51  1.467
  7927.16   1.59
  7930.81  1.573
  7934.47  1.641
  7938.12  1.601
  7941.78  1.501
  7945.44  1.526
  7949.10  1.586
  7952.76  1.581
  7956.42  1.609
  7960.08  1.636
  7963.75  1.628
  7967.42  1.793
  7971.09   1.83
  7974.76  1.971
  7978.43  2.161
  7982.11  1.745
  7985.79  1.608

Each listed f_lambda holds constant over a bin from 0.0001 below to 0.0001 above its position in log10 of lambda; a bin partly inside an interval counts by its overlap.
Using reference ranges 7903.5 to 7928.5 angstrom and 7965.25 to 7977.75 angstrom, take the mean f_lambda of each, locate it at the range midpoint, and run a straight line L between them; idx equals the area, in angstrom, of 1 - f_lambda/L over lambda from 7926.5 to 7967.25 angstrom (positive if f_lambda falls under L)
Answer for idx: 4.8 angstrom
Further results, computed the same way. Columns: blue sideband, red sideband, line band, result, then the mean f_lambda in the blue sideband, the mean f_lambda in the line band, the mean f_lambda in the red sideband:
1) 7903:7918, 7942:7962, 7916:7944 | 1.30 angstrom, 1.81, 1.62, 1.58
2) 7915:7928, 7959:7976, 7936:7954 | 1.90 angstrom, 1.72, 1.56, 1.77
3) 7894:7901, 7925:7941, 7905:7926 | -1.58 angstrom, 1.64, 1.74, 1.59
